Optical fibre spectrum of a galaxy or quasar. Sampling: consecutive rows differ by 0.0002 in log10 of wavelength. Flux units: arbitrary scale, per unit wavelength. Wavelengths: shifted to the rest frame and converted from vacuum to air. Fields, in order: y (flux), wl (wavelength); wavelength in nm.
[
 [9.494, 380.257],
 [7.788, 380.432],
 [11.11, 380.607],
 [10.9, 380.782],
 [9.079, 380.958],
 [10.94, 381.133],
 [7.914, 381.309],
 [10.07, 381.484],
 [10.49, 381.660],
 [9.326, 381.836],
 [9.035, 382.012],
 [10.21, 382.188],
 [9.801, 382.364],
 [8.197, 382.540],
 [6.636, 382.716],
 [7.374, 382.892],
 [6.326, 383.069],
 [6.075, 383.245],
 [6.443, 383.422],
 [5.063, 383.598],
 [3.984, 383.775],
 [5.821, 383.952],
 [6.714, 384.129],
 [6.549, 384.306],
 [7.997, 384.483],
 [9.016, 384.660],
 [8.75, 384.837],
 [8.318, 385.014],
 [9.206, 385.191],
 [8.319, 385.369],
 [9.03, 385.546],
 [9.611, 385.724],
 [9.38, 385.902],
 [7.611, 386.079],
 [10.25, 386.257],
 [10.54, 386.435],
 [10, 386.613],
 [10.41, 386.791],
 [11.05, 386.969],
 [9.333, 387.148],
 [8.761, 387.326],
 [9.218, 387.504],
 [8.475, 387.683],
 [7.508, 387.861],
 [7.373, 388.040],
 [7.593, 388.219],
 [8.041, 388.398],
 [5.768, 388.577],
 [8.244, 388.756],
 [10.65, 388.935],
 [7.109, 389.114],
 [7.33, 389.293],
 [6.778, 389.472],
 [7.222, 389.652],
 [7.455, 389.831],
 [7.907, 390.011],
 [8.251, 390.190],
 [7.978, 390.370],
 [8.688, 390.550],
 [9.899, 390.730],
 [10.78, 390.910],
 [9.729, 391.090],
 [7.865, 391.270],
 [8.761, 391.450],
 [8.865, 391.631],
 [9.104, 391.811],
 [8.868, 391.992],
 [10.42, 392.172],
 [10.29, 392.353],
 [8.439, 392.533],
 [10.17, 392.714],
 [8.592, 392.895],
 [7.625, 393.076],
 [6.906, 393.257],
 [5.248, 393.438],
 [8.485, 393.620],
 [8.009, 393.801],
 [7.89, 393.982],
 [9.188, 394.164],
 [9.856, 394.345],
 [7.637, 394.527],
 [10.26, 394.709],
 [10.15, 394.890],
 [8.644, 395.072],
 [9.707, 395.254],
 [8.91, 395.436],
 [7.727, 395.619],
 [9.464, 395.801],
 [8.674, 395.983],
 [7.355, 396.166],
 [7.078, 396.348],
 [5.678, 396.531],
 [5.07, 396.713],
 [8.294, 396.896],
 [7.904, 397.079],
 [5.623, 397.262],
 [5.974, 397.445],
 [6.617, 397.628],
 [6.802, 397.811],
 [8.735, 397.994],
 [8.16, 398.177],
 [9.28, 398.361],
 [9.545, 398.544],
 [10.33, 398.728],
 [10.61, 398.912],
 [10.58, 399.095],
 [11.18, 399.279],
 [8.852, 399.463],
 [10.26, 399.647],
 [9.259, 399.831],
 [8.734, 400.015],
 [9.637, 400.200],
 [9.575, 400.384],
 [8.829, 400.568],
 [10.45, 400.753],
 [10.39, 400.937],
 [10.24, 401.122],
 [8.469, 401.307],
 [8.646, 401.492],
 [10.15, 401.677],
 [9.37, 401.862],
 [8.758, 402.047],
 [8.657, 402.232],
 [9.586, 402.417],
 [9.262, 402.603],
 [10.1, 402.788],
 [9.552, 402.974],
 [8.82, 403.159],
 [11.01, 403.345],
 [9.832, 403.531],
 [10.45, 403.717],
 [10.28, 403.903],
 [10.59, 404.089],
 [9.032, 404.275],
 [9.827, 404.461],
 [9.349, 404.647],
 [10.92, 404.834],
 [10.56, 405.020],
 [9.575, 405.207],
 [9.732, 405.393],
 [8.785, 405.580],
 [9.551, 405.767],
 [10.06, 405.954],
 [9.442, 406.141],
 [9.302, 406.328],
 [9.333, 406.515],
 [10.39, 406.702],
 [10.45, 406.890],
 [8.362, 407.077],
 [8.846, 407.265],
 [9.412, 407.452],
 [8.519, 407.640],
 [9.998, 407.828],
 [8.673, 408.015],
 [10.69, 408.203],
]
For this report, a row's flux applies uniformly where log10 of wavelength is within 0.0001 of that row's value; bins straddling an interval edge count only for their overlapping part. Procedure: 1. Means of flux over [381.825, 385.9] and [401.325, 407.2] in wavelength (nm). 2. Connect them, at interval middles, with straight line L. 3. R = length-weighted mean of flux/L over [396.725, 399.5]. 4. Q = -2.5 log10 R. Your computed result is 0.077 mag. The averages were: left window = 7.74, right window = 9.65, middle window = 8.46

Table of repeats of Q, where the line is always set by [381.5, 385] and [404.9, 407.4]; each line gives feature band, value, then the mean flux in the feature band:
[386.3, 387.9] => -0.199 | 9.56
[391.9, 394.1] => 0.005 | 8.42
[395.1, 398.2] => 0.166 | 7.52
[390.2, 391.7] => -0.092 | 9.02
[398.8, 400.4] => -0.098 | 9.87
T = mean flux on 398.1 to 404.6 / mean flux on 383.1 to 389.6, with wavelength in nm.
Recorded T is 1.2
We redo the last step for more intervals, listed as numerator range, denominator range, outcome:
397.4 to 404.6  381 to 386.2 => 1.16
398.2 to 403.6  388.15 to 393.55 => 1.15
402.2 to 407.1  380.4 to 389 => 1.15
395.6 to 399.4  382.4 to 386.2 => 1.08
